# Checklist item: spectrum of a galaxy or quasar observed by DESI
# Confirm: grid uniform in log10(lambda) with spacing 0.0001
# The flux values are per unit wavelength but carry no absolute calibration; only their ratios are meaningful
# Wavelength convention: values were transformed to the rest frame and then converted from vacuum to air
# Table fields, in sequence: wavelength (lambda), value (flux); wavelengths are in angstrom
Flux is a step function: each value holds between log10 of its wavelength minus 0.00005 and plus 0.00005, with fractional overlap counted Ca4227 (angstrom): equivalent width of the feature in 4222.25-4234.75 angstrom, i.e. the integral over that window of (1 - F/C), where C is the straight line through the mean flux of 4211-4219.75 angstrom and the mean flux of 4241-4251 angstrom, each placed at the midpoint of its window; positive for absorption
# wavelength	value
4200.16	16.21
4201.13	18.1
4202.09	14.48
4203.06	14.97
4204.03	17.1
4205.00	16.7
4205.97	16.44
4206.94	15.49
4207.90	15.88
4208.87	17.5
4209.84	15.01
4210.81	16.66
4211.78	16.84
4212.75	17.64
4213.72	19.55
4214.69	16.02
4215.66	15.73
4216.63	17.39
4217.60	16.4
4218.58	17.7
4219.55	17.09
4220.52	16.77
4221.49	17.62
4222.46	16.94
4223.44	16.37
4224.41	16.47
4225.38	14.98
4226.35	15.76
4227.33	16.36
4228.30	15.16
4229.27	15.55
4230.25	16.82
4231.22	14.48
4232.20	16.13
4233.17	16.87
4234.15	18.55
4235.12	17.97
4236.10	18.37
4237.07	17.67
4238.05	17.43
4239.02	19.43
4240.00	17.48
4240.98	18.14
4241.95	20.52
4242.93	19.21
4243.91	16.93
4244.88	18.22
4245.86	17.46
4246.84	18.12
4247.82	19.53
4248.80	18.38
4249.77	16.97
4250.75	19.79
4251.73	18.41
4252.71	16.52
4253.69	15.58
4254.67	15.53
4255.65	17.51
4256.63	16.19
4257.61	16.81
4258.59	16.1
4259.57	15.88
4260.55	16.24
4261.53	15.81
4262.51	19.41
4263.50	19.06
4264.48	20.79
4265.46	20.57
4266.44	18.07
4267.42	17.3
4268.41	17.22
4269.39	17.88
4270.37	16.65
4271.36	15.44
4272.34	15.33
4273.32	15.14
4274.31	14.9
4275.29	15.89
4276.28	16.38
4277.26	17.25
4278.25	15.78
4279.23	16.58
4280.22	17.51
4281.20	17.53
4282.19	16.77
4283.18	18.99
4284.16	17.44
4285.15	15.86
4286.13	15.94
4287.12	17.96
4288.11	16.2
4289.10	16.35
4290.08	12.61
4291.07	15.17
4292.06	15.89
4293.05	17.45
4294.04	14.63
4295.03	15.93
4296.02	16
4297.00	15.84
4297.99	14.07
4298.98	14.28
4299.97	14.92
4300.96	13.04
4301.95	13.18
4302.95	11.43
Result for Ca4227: 1.1 angstrom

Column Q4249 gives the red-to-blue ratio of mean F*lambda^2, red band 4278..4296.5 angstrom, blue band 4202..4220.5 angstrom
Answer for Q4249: 1.0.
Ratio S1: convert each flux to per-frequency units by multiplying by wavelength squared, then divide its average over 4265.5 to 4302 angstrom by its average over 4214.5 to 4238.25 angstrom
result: 0.99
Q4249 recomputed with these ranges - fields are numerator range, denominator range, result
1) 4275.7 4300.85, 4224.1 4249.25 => 0.95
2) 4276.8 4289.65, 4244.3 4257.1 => 0.98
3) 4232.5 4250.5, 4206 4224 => 1.10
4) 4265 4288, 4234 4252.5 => 0.94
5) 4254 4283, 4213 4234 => 1.05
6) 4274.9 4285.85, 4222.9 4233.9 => 1.09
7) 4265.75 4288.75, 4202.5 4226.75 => 1.04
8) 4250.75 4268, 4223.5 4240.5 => 1.05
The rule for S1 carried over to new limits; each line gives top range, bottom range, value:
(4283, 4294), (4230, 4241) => 0.95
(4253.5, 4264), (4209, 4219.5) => 1.01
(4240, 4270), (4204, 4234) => 1.10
